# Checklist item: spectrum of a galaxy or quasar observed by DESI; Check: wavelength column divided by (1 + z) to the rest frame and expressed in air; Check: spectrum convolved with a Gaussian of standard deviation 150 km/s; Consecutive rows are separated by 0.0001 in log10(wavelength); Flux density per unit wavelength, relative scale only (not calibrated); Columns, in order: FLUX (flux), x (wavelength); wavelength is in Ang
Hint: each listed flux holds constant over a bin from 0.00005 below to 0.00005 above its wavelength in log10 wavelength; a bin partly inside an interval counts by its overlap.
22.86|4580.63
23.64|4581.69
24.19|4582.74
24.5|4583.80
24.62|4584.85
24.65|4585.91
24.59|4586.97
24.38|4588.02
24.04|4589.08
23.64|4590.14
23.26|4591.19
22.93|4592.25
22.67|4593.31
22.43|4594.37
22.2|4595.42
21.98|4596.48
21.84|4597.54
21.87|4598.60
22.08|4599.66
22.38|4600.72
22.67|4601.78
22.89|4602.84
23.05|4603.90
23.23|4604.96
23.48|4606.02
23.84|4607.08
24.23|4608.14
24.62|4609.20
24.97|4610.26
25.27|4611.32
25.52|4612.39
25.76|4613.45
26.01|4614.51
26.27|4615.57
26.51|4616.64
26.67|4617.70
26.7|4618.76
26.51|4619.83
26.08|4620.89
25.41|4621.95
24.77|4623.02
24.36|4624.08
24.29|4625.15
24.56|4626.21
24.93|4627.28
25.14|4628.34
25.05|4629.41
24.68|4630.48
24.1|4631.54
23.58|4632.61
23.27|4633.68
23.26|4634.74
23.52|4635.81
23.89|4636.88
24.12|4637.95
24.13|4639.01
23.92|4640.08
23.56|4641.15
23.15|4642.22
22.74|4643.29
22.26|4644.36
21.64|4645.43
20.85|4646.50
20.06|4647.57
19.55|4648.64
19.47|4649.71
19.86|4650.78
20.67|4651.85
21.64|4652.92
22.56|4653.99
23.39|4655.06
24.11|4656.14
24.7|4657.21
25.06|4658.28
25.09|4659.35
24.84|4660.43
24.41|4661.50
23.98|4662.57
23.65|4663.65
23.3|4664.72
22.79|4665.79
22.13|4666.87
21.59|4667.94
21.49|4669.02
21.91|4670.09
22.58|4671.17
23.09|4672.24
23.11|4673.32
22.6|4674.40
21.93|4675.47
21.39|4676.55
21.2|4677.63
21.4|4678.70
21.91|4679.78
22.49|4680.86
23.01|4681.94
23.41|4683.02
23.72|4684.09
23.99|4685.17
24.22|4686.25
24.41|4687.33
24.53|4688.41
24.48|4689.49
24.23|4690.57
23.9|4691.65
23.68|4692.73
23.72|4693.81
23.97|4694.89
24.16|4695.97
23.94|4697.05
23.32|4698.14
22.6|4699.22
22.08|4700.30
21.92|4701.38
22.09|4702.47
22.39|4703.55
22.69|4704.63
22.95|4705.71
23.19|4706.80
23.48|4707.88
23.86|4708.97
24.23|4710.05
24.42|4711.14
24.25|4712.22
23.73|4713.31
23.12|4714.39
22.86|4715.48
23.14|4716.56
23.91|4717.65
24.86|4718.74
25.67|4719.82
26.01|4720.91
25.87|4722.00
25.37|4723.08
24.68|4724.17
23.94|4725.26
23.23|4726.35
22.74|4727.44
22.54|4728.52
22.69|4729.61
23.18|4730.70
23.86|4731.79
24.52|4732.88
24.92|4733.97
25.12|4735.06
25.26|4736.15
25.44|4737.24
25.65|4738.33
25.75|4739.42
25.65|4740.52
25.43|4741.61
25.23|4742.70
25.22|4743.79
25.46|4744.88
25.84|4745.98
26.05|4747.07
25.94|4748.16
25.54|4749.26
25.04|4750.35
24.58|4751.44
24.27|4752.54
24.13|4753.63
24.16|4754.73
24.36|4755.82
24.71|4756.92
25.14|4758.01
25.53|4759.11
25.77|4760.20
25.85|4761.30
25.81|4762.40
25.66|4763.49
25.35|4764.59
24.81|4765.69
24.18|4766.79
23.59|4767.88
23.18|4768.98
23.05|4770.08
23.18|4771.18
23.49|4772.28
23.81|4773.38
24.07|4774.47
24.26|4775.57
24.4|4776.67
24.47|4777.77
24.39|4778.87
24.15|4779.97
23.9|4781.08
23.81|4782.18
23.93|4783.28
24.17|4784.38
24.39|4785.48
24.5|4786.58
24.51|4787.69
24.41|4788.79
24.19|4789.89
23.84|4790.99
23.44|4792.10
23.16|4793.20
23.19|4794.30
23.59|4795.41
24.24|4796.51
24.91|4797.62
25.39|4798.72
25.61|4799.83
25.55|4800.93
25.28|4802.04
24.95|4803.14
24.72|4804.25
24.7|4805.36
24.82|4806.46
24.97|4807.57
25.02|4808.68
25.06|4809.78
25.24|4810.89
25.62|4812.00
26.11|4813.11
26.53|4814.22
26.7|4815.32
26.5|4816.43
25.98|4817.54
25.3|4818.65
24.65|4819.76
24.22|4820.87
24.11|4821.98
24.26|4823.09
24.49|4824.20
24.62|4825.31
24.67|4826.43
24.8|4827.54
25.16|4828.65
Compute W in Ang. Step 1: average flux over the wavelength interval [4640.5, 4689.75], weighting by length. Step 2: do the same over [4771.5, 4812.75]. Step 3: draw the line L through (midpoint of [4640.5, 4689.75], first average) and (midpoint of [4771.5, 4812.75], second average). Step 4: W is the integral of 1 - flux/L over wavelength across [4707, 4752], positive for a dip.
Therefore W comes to -1.92 Ang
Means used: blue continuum 22.7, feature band 24.6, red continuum 24.4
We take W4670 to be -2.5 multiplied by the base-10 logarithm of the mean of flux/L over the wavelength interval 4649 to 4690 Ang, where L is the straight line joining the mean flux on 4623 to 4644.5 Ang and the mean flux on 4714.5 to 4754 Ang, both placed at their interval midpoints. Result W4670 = 0.06 mag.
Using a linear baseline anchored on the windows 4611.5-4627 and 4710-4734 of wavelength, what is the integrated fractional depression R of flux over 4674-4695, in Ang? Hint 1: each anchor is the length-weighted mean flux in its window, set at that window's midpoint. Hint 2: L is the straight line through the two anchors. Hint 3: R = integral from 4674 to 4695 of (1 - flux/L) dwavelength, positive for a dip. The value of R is 1.22 Ang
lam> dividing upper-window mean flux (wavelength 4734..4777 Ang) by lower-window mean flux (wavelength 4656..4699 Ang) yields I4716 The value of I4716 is 1.07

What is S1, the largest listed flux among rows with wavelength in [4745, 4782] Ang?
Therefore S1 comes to 26.05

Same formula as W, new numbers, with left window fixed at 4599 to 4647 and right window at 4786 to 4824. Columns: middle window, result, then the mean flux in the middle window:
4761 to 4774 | 0.22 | 24.3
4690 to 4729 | 1.32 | 23.7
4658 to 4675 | 0.82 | 23.2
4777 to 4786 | 0.22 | 24.1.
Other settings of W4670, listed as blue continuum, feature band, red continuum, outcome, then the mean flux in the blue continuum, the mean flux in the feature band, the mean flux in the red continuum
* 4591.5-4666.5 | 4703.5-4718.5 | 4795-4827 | 0.04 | 23.6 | 23.5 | 25.1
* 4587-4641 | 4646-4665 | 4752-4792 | 0.07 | 24.1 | 22.6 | 24.4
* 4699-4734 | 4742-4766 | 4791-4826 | -0.05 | 23.7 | 25.2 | 24.9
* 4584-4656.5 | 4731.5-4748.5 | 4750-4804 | -0.05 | 23.6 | 25.4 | 24.4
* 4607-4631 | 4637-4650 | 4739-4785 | 0.14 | 25.3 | 22.2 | 24.7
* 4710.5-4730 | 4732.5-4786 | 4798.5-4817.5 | 0.00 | 24.1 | 24.7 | 25.5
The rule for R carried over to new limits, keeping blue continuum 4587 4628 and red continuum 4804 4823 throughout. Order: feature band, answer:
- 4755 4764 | -0.11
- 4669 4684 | 1.36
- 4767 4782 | 0.74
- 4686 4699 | 0.33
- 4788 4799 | 0.51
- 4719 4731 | 0.29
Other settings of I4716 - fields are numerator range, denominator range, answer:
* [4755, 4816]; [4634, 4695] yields 1.07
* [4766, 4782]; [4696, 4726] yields 1.01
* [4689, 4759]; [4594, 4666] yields 1.02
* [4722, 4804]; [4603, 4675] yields 1.04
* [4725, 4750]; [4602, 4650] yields 1.03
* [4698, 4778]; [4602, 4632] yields 0.97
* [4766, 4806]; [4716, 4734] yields 1.00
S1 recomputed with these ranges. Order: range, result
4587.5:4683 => 26.7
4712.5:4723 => 26.01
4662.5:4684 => 23.98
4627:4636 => 25.14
